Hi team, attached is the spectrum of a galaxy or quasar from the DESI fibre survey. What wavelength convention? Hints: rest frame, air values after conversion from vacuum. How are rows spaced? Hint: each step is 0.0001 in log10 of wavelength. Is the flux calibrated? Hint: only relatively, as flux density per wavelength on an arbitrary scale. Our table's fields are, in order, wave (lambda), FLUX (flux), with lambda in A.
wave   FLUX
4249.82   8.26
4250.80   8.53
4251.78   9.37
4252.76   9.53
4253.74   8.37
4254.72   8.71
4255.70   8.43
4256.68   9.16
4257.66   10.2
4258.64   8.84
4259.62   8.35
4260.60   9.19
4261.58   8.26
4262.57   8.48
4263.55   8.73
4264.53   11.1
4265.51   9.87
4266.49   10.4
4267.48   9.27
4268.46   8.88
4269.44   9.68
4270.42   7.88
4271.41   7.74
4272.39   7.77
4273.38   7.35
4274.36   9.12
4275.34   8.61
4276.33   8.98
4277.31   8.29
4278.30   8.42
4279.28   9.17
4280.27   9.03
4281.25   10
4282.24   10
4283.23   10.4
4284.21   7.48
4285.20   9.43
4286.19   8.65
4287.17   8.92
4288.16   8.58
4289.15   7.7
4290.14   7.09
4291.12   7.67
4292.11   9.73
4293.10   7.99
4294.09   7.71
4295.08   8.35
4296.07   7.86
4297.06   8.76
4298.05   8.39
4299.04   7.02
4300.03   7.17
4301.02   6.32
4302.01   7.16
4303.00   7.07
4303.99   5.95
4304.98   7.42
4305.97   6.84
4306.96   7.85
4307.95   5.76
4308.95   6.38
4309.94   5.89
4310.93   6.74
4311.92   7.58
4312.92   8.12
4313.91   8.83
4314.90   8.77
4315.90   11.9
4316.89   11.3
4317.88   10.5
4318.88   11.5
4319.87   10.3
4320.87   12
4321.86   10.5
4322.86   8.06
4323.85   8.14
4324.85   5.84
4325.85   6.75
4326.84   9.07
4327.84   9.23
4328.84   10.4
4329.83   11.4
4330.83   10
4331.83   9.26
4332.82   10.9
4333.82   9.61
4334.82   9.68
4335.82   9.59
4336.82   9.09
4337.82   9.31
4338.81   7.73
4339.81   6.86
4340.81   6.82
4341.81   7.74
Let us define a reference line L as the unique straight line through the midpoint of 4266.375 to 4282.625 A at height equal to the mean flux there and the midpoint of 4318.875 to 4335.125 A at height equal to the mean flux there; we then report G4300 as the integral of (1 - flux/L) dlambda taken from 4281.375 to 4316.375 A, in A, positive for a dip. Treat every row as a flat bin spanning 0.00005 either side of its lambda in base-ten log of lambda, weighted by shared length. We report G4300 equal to 4.5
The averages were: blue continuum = 8.81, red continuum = 9.51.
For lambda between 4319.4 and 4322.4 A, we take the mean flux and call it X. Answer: 10.9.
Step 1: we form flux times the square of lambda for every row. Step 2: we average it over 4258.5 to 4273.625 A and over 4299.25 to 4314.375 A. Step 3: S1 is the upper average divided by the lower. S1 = 0.8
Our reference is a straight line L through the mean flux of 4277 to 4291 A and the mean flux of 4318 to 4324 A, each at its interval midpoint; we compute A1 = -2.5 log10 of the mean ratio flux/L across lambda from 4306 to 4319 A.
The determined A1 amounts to 0.180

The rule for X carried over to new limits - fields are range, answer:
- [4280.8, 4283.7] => 10.1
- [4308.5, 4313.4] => 6.94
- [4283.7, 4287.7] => 8.64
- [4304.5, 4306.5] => 7.15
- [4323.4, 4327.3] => 7.42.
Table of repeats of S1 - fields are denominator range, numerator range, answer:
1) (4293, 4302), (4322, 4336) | 1.21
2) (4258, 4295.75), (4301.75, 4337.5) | 1.02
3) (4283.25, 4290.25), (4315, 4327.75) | 1.15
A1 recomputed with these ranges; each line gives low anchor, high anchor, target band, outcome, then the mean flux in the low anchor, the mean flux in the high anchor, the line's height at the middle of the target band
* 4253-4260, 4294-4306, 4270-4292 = -0.07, 8.9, 7.4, 8.05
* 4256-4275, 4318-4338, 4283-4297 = 0.10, 8.95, 9.55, 9.19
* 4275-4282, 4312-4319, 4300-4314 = 0.36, 8.97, 9.9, 9.69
